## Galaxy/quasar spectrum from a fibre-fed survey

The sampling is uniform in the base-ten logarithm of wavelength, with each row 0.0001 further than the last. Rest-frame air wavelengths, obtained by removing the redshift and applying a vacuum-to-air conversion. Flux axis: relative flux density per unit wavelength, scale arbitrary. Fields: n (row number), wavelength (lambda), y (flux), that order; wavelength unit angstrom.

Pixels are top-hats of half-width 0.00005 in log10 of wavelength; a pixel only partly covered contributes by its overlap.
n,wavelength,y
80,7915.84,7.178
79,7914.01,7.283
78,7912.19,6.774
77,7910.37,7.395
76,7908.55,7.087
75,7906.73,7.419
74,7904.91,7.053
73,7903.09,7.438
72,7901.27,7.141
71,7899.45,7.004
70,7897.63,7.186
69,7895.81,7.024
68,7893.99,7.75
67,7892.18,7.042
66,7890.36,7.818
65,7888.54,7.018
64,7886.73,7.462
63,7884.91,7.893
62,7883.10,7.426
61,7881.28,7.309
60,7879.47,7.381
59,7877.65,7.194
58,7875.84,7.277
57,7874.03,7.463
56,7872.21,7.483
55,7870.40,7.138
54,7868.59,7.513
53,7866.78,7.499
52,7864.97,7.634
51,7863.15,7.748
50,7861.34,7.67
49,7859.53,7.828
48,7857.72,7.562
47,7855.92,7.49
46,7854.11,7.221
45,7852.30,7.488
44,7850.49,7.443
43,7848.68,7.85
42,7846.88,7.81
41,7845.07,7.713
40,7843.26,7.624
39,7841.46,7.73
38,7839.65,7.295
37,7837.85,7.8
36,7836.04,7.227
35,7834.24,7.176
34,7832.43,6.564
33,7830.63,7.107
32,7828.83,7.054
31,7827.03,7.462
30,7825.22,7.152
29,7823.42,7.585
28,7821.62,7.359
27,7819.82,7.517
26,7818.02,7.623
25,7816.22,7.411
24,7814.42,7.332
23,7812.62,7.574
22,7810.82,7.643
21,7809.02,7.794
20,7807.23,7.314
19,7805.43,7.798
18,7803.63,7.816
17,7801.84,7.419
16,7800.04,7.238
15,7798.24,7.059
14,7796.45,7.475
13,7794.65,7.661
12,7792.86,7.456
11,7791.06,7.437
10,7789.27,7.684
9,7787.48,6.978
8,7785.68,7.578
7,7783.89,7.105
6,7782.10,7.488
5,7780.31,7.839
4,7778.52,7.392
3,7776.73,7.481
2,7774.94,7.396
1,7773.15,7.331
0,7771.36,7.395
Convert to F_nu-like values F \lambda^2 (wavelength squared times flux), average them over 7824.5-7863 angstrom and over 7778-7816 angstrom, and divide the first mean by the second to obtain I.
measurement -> 1.0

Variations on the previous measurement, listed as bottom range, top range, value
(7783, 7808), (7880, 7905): 1.01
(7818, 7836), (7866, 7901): 1.03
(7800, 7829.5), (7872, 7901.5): 1.00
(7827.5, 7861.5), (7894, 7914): 0.98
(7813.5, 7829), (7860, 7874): 1.03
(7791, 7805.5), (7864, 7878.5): 1.01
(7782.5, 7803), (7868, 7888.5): 1.02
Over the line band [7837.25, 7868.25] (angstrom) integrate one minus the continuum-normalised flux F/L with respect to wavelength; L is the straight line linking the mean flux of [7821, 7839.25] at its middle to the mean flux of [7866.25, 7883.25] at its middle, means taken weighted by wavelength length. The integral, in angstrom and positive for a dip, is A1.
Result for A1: -1.3 angstrom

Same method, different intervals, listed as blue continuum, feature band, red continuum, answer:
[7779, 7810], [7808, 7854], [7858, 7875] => 0.4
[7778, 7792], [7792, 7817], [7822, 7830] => -0.4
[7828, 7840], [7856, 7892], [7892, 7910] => -1.4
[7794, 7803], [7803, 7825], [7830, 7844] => -0.6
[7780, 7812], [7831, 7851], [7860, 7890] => 0.0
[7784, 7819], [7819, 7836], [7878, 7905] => 0.5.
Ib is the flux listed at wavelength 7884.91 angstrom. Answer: 7.893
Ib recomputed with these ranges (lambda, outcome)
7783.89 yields 7.105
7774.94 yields 7.396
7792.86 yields 7.456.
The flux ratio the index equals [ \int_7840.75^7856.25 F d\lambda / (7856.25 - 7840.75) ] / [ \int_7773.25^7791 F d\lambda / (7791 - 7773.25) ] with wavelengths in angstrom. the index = 1.02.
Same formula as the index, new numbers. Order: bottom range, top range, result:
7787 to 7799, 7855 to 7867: 1.03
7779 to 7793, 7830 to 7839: 0.96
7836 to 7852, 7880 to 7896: 0.98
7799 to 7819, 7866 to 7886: 0.98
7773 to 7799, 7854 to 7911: 1.00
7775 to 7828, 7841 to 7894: 1.01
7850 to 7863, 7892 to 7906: 0.96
